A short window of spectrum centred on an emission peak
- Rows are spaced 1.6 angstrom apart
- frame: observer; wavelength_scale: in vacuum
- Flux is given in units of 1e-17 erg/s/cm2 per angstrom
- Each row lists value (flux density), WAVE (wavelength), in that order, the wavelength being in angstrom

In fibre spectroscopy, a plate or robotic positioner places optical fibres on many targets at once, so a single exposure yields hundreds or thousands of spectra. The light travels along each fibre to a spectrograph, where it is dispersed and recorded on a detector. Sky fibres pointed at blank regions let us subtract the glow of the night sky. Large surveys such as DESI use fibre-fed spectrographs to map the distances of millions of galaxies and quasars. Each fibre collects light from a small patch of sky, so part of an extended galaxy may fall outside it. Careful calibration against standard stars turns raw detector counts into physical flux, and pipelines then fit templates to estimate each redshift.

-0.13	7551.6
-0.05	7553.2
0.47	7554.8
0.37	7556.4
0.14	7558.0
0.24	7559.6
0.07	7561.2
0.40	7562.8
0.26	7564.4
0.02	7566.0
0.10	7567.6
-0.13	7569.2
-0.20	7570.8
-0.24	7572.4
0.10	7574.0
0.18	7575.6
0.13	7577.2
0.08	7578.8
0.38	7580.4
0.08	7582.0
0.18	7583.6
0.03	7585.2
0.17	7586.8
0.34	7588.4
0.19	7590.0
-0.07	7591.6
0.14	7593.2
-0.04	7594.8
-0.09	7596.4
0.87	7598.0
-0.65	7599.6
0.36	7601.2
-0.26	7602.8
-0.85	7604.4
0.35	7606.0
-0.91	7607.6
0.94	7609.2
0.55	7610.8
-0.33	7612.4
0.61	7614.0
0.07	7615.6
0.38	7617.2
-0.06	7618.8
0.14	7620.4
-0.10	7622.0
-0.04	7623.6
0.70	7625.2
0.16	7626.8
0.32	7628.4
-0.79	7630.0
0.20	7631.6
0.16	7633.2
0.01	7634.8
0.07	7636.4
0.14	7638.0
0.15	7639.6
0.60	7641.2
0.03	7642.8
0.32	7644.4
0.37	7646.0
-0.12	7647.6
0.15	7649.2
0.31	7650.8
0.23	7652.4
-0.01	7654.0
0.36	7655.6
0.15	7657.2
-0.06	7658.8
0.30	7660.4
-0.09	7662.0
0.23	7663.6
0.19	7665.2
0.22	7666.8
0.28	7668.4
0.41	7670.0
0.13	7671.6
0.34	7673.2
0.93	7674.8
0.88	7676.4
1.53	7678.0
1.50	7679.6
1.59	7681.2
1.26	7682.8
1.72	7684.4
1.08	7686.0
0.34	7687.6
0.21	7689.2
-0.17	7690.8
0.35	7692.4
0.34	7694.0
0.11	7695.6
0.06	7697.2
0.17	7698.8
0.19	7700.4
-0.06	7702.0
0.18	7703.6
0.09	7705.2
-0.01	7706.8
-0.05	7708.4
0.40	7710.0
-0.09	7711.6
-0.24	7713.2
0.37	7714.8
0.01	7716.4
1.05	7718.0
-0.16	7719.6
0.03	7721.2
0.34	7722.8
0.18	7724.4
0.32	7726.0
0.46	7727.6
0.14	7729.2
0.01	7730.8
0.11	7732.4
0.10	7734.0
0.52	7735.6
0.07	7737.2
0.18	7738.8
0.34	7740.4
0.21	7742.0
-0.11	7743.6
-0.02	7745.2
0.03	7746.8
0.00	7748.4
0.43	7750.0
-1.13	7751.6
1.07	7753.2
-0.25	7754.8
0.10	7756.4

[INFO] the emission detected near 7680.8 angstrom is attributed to [O II] 3727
